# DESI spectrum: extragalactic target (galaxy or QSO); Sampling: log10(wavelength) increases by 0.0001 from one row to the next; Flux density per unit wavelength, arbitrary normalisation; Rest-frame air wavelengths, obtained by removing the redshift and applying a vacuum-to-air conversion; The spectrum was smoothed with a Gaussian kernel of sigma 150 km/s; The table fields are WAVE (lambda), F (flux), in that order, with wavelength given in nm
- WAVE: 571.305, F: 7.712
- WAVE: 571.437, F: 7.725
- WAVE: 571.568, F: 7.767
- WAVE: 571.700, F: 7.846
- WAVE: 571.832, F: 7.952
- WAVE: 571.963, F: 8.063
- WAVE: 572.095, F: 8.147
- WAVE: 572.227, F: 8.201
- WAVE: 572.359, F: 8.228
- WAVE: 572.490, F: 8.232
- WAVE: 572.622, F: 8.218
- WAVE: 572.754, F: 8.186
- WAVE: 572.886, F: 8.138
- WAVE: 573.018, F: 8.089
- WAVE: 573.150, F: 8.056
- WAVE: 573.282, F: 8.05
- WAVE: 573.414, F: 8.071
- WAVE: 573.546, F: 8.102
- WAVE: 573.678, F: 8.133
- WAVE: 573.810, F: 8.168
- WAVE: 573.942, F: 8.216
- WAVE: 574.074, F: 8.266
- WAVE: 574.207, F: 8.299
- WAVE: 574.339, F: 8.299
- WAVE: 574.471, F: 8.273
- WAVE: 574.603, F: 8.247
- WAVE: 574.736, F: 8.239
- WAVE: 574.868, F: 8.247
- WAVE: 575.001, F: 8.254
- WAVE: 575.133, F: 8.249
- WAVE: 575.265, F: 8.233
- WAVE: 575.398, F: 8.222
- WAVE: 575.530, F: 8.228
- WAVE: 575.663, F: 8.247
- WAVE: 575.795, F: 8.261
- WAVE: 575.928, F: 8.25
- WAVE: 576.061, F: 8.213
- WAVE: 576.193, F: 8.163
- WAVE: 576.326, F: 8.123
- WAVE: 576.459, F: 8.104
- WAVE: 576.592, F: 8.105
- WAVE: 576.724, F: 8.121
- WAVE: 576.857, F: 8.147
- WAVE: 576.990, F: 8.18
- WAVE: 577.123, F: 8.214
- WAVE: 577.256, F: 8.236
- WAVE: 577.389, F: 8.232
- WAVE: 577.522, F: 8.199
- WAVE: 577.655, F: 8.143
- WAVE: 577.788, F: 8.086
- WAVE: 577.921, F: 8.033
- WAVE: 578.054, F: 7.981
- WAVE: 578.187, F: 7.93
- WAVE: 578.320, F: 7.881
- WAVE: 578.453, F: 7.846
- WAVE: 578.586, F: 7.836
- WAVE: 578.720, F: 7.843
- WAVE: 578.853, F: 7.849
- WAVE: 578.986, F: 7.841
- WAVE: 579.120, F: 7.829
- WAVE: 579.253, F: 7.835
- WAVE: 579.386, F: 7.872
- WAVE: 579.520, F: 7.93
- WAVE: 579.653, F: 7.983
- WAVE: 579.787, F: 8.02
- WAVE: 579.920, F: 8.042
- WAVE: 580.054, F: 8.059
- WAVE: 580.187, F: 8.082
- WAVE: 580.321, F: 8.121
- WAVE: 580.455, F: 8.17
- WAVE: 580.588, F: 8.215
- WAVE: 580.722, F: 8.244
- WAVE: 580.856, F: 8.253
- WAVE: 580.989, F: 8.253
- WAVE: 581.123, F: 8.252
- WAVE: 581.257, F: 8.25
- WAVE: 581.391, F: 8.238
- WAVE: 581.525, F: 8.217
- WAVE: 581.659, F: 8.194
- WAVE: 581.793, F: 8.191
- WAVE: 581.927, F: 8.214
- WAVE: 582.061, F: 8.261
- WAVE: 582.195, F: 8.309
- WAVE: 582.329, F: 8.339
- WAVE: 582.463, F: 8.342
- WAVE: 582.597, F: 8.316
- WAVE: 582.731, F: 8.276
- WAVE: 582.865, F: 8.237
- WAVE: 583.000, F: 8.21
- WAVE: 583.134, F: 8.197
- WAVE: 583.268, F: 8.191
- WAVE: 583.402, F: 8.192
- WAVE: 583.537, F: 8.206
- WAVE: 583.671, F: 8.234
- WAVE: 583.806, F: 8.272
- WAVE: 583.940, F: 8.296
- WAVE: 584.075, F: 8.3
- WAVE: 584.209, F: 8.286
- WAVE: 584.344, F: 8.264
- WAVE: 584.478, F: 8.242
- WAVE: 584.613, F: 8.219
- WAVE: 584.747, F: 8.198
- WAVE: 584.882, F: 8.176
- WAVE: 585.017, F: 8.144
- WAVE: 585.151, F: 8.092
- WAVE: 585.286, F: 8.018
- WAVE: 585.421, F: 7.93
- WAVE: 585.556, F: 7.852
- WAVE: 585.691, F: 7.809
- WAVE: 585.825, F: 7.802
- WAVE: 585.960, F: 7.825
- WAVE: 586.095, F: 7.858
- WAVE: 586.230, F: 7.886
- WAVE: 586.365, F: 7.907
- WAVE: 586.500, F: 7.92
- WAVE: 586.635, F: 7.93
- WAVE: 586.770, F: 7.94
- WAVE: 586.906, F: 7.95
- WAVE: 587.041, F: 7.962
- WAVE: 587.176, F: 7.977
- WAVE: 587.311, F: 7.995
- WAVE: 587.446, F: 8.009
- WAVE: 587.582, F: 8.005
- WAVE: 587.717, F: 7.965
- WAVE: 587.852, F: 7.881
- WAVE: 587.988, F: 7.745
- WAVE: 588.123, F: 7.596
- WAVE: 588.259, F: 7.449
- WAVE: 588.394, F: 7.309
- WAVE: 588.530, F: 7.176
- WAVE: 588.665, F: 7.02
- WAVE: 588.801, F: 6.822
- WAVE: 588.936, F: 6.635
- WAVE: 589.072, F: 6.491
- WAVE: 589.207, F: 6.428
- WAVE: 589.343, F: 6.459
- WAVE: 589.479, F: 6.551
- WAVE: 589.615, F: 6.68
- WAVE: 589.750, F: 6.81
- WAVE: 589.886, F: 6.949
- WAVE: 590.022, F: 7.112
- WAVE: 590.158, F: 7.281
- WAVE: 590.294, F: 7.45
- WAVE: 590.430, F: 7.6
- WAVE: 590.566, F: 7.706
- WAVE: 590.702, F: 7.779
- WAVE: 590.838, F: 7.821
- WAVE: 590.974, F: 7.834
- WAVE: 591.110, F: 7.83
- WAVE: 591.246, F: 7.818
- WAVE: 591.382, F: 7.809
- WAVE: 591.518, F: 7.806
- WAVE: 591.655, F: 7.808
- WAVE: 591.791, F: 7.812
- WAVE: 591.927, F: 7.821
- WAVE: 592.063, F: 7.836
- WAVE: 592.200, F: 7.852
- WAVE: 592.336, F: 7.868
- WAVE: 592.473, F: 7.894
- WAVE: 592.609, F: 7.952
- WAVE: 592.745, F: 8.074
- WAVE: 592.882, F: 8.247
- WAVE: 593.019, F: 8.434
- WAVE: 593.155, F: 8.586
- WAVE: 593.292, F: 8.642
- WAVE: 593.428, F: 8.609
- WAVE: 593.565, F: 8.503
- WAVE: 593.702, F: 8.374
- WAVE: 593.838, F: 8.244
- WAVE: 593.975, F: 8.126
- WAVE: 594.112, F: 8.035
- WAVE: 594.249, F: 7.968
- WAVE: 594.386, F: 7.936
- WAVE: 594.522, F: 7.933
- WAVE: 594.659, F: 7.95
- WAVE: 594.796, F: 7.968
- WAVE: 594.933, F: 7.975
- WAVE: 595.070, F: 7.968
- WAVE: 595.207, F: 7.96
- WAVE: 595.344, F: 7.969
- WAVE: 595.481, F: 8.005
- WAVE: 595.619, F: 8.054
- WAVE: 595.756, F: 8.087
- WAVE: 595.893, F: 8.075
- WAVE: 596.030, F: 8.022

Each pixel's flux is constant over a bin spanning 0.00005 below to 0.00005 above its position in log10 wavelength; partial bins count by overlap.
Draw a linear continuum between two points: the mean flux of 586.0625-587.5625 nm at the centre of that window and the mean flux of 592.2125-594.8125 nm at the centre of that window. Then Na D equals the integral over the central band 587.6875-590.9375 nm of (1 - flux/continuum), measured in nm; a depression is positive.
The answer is 0.34 nm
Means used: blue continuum 7.94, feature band 7.19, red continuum 8.17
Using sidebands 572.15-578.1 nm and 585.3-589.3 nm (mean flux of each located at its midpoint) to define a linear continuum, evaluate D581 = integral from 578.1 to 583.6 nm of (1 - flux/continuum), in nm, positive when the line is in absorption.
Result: -0.14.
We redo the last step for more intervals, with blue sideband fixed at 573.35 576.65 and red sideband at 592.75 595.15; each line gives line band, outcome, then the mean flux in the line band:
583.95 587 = 0.06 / 8.03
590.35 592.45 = 0.10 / 7.8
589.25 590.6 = 0.19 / 7.03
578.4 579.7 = 0.05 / 7.86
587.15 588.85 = 0.12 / 7.61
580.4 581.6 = 0.00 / 8.23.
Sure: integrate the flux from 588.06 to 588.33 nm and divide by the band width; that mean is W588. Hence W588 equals 7.52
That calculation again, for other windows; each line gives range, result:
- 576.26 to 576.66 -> 8.12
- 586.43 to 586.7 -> 7.93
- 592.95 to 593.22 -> 8.51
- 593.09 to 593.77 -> 8.54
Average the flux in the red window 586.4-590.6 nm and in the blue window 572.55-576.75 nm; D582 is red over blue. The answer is 0.90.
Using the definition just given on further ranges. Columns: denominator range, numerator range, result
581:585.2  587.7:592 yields 0.89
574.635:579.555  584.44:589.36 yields 0.95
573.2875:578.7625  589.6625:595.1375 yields 0.97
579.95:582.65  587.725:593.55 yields 0.92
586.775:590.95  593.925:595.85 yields 1.09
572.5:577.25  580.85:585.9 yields 1.00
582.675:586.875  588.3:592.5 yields 0.91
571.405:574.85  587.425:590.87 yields 0.89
